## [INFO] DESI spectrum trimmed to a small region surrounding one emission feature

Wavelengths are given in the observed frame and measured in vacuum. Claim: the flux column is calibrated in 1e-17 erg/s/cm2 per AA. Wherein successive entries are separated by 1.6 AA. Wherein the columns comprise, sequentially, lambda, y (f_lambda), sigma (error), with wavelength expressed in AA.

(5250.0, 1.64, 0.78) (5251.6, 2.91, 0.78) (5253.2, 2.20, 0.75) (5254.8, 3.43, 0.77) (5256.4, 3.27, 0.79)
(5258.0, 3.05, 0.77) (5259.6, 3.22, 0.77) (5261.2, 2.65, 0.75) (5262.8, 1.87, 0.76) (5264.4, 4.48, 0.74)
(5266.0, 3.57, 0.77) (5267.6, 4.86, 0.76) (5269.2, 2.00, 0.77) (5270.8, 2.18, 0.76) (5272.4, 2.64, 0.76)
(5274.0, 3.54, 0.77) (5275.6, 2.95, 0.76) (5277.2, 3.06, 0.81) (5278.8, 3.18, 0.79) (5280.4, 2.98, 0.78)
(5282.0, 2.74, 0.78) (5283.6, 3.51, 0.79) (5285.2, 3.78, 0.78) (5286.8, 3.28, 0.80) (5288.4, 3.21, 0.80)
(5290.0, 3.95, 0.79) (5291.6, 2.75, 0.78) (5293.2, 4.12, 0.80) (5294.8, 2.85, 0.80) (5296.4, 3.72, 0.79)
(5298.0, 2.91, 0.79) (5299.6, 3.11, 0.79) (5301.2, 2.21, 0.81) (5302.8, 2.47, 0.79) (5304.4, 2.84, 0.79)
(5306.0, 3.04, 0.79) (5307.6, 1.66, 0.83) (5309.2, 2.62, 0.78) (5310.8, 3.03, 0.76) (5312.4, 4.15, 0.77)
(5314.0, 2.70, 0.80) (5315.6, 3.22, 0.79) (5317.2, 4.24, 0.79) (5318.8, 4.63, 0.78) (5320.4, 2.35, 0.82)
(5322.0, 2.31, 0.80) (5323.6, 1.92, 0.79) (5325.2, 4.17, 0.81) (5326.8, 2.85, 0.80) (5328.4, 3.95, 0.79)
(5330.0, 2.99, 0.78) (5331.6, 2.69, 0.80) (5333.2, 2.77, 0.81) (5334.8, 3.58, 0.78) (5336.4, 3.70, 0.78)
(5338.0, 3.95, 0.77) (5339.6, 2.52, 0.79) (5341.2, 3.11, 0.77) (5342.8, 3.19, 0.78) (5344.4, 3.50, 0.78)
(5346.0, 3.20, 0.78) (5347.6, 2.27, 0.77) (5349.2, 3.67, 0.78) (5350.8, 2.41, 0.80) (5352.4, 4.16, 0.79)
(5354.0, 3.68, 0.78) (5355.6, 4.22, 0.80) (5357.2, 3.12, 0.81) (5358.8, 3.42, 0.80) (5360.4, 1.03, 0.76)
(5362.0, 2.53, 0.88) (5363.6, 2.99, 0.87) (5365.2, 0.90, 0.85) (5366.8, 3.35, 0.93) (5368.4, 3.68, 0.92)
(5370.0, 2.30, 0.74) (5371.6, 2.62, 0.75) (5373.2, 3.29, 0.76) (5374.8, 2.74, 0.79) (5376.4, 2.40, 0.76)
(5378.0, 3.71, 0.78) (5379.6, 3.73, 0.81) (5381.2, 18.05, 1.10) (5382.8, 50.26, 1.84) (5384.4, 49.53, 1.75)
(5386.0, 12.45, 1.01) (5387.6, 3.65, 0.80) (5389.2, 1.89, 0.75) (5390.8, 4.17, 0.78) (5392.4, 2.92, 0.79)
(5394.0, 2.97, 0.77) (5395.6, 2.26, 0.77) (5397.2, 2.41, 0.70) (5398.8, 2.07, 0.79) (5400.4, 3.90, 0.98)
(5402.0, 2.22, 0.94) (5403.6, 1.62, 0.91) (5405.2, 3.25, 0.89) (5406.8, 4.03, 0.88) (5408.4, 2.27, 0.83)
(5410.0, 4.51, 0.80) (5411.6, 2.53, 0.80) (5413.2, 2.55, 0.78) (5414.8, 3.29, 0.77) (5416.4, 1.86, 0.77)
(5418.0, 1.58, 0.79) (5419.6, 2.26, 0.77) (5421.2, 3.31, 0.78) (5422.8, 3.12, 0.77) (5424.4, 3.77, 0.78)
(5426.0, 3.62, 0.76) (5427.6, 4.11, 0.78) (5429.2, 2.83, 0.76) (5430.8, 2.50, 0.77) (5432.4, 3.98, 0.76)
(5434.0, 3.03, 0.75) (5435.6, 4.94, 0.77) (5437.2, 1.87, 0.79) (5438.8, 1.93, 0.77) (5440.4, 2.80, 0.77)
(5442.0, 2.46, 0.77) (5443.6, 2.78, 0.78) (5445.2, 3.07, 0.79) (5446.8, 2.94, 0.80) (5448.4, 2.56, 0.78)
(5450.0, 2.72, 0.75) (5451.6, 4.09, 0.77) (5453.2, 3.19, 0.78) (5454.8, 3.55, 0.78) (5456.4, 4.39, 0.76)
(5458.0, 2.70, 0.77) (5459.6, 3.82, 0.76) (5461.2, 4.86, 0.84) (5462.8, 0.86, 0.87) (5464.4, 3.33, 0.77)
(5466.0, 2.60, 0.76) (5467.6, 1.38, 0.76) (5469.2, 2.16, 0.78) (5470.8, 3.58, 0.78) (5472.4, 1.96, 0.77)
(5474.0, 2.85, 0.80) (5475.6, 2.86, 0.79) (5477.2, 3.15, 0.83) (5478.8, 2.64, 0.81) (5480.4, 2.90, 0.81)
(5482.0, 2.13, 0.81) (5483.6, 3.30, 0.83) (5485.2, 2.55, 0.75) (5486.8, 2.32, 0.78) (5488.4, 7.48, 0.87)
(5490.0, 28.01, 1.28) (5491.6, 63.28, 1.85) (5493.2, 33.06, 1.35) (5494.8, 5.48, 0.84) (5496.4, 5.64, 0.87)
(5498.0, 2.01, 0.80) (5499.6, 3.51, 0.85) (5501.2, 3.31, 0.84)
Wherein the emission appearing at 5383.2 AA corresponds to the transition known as H-beta 4861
